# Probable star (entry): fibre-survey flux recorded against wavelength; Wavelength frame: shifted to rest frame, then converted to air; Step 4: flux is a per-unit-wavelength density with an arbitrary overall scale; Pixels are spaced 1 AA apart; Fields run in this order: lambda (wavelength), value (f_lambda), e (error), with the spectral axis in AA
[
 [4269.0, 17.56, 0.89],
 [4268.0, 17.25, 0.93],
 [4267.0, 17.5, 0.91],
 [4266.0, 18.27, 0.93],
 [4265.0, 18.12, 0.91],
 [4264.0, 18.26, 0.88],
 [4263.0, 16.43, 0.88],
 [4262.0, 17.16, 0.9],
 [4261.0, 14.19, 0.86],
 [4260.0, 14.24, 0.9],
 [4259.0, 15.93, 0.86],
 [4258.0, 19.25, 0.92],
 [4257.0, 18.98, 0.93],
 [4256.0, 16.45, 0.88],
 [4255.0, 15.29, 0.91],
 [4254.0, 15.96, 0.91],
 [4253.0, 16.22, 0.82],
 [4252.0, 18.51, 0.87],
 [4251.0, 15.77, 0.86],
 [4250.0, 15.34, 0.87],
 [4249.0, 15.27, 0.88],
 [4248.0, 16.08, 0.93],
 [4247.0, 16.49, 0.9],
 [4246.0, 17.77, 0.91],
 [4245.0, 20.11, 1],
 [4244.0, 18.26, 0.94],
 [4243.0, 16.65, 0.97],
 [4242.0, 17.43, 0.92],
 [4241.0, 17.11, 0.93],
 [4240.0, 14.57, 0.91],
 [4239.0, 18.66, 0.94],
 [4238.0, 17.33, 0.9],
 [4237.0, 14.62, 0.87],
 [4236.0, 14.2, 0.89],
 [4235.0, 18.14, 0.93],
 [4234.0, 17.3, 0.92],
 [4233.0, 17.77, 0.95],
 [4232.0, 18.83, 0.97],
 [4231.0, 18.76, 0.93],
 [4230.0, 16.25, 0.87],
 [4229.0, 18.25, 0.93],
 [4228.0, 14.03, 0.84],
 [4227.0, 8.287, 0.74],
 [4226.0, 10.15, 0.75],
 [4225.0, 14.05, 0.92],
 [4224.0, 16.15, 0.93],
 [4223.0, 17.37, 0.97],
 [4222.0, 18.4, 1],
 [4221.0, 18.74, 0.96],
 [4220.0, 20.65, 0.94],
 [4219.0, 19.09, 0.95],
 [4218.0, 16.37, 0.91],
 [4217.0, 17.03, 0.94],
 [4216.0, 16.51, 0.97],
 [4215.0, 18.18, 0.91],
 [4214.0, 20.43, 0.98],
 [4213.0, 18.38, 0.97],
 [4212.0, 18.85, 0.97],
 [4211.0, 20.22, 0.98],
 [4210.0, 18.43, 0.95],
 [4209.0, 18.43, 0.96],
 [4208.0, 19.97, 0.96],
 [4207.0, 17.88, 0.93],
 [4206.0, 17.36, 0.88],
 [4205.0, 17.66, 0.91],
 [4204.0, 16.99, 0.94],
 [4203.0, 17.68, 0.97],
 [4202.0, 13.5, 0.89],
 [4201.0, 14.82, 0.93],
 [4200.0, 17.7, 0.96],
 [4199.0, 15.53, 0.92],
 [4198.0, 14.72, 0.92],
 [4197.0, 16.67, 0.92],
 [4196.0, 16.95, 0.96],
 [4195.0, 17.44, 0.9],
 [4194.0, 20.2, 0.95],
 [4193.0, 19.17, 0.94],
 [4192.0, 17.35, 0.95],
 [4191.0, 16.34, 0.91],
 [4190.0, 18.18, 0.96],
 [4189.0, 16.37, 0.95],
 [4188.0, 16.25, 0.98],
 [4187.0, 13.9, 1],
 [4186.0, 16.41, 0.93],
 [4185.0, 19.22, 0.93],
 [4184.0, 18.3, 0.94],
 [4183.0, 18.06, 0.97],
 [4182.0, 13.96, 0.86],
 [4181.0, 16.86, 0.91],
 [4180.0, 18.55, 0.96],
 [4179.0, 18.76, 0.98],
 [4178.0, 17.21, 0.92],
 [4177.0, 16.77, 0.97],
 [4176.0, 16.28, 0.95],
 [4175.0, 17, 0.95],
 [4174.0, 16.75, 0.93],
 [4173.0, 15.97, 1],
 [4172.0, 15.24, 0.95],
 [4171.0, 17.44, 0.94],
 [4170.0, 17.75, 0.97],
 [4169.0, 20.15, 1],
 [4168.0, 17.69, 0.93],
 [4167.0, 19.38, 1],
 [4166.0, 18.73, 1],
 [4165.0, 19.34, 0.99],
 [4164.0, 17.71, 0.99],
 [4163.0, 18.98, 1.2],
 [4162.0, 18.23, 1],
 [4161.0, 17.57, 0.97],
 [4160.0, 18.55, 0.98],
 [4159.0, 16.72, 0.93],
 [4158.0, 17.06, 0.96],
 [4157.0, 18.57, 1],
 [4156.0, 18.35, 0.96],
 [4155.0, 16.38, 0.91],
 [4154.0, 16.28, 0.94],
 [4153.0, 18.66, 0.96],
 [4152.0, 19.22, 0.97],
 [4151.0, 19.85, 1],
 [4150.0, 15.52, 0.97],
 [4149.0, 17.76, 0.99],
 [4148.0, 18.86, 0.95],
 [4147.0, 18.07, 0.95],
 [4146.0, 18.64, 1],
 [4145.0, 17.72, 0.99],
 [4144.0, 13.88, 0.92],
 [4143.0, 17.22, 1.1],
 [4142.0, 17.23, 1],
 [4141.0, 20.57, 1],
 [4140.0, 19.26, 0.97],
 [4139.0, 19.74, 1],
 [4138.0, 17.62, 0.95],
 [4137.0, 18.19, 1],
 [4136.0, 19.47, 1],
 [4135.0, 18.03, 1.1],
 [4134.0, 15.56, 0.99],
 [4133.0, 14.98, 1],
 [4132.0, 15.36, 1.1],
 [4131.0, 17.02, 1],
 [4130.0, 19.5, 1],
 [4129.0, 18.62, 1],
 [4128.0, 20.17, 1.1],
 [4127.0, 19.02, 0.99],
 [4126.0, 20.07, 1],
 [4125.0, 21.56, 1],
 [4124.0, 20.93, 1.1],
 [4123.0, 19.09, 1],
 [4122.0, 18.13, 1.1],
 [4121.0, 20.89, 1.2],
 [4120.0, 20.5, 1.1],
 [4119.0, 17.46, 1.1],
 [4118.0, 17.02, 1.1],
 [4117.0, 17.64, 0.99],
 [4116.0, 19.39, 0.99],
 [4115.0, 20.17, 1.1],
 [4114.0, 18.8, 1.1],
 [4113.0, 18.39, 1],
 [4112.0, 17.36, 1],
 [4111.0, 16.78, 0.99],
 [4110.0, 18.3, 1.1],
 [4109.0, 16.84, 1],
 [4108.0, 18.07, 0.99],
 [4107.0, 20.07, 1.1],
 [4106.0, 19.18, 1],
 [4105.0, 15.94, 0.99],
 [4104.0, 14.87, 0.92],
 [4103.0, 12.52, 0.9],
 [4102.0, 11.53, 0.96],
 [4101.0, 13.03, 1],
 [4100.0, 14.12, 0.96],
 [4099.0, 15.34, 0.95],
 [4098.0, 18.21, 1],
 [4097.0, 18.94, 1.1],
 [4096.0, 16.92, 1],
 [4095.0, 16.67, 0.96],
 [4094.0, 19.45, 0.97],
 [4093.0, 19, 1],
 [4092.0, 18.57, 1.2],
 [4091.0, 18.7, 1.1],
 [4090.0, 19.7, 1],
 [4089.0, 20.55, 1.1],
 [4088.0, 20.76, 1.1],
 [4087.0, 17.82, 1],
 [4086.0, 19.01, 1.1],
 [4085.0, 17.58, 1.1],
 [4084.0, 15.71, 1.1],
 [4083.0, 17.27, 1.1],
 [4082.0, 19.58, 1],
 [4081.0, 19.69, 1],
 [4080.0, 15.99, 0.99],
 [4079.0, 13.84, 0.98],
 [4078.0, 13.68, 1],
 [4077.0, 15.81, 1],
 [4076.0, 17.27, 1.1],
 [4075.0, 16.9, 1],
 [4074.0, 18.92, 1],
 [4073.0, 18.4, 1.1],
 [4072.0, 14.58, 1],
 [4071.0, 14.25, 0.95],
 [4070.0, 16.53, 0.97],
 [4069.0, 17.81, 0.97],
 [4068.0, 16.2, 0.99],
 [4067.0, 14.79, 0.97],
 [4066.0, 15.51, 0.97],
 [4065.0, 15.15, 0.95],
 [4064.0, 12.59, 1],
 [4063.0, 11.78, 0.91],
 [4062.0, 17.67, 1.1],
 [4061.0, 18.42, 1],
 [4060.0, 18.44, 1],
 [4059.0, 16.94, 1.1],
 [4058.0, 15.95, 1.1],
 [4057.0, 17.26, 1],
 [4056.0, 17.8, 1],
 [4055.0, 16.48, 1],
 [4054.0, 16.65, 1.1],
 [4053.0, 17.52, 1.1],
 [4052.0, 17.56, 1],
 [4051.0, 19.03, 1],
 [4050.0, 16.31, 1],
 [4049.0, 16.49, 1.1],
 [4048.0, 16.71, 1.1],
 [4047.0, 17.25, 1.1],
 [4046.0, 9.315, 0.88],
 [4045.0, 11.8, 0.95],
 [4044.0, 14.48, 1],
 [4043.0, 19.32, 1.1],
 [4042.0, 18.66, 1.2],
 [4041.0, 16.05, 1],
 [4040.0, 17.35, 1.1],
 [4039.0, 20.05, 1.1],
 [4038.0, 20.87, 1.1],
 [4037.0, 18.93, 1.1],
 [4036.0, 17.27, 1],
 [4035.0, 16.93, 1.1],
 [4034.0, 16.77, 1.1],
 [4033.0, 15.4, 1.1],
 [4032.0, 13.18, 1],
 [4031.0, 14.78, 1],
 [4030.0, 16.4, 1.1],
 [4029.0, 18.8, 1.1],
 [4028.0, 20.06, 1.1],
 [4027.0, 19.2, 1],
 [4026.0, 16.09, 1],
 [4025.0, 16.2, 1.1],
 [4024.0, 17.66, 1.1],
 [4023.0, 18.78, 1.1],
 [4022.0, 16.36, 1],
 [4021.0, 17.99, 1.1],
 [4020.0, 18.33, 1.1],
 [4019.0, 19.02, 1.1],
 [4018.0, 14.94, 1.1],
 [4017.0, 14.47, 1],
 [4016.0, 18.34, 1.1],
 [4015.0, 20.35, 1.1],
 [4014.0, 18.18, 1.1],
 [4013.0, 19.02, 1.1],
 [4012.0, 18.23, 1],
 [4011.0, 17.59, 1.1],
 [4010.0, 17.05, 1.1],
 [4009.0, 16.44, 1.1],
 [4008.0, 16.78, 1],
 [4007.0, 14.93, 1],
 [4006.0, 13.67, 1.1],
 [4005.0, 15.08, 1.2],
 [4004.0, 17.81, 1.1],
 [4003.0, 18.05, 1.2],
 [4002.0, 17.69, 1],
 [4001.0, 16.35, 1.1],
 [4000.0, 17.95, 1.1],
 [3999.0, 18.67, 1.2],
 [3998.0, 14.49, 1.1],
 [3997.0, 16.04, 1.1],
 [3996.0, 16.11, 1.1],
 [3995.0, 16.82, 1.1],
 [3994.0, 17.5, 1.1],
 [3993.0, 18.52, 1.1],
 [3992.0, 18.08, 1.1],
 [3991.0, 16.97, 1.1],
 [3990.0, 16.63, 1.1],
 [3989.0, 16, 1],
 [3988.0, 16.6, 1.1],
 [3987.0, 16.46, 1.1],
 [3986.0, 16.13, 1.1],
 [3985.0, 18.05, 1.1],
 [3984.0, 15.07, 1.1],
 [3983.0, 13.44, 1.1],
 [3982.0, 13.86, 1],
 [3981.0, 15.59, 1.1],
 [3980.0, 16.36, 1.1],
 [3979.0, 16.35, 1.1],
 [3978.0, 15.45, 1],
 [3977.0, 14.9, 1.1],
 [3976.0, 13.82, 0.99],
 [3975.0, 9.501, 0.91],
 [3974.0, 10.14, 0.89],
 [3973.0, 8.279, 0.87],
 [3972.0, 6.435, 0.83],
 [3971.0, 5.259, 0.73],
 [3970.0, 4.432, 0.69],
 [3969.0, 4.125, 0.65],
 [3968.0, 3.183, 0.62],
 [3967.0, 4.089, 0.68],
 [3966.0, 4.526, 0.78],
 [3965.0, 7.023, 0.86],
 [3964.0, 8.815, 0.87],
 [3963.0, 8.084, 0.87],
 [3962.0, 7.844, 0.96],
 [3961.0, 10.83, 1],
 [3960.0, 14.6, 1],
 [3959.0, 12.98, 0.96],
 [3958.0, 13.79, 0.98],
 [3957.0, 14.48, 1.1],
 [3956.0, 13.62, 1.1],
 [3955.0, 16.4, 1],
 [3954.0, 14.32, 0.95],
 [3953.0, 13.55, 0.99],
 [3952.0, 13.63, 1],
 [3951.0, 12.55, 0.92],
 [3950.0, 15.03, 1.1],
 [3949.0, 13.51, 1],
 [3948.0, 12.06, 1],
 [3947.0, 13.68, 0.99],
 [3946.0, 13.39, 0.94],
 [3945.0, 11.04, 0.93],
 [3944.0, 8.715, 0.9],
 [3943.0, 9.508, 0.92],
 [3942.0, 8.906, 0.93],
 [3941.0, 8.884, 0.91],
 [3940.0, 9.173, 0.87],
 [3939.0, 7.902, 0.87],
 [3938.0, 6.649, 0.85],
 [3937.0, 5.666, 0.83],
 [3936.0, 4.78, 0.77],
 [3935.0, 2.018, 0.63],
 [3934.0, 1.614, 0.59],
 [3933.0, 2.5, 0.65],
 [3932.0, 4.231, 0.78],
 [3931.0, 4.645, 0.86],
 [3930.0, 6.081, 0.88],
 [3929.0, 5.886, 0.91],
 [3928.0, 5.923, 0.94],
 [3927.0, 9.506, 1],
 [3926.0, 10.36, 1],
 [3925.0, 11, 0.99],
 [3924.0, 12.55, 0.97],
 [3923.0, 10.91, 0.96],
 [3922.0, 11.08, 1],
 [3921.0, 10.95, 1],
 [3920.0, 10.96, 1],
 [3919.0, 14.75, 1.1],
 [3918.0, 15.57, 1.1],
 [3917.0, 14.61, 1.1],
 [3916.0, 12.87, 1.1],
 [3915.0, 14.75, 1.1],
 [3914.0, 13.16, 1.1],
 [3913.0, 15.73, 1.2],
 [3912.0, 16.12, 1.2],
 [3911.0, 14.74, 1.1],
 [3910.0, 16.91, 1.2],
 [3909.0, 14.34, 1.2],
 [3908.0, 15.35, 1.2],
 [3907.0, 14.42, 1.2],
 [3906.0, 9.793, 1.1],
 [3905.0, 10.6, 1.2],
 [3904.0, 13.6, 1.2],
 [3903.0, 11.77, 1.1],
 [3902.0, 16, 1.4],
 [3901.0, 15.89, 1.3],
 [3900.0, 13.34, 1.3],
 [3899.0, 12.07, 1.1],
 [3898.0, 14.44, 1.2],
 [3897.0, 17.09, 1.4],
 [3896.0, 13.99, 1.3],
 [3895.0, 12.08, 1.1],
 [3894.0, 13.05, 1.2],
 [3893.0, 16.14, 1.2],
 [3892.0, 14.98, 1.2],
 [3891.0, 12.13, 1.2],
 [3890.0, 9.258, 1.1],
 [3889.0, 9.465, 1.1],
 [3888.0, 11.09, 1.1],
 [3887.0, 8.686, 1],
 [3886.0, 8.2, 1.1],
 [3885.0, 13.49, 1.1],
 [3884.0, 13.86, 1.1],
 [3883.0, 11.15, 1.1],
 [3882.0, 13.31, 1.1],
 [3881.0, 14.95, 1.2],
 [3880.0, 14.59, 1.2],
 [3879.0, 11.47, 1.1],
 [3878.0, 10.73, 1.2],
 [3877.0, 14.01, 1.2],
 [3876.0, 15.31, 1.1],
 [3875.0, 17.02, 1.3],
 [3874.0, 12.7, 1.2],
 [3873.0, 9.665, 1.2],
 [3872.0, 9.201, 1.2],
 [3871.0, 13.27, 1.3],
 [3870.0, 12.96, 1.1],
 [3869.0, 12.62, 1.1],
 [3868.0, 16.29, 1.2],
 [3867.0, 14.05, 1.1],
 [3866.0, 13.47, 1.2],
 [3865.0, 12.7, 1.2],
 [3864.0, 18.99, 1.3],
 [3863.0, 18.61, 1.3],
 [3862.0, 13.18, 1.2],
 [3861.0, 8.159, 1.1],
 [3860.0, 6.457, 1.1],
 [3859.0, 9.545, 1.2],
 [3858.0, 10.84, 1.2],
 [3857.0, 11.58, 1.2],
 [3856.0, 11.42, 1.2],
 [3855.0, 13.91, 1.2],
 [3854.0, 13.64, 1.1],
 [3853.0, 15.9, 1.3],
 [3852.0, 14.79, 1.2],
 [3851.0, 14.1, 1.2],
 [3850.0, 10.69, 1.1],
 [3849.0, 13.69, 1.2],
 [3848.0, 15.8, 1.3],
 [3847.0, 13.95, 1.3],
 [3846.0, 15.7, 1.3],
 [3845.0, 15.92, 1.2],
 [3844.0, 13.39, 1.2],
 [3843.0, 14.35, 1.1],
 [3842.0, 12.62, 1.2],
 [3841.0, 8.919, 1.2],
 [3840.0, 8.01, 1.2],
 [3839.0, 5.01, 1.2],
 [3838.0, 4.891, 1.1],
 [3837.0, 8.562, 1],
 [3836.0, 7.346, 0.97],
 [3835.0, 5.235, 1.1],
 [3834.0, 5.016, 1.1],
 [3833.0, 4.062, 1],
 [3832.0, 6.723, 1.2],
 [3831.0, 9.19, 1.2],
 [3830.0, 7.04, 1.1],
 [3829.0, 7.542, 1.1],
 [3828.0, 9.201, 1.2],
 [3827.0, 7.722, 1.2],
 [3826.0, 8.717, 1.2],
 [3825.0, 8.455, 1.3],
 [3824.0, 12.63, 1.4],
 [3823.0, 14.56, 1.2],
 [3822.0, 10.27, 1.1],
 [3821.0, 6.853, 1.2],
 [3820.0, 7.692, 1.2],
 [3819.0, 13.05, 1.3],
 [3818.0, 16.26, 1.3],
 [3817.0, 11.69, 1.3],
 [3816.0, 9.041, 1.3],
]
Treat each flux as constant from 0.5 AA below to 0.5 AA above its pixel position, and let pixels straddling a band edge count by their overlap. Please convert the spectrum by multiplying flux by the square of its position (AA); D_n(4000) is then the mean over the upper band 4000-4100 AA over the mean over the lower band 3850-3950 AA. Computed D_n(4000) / 1.56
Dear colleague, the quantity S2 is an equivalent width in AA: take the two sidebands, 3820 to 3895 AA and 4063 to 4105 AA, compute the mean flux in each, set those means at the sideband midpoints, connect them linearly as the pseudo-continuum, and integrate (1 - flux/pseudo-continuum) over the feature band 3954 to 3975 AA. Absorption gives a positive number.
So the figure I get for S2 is 7.24 AA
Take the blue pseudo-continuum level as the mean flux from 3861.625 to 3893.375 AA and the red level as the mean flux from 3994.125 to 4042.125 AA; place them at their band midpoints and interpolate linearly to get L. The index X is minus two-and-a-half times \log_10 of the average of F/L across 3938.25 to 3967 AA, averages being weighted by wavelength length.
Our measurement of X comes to 0.33 mag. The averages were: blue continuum 13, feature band 11.2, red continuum 17.2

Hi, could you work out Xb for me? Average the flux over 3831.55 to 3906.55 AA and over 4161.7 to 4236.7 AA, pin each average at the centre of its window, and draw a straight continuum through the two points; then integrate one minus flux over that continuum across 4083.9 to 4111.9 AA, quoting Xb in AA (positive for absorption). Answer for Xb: -3.0 AA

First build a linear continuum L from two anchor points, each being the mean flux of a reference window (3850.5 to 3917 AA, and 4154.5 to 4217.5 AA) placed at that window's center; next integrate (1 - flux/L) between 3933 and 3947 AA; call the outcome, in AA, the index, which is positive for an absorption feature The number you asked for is 6.4 AA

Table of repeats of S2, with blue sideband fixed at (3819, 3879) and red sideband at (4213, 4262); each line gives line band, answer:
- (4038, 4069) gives -4.99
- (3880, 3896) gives -0.58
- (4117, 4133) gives -3.92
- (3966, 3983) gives 3.94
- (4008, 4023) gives -4.40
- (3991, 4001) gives -2.81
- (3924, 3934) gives 4.57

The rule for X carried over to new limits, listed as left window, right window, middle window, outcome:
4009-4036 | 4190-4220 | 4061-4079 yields 0.11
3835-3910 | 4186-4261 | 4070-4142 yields -0.15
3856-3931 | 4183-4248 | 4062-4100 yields -0.12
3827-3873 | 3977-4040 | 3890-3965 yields 0.21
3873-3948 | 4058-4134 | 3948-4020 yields -0.02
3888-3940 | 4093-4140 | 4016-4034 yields -0.15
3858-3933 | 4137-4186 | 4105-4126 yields -0.12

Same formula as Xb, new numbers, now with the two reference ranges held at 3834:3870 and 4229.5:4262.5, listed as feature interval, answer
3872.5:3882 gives -0.8 AA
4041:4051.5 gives -1.1 AA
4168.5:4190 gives -1.4 AA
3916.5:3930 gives 2.1 AA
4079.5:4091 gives -2.8 AA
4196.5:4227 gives -1.3 AA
